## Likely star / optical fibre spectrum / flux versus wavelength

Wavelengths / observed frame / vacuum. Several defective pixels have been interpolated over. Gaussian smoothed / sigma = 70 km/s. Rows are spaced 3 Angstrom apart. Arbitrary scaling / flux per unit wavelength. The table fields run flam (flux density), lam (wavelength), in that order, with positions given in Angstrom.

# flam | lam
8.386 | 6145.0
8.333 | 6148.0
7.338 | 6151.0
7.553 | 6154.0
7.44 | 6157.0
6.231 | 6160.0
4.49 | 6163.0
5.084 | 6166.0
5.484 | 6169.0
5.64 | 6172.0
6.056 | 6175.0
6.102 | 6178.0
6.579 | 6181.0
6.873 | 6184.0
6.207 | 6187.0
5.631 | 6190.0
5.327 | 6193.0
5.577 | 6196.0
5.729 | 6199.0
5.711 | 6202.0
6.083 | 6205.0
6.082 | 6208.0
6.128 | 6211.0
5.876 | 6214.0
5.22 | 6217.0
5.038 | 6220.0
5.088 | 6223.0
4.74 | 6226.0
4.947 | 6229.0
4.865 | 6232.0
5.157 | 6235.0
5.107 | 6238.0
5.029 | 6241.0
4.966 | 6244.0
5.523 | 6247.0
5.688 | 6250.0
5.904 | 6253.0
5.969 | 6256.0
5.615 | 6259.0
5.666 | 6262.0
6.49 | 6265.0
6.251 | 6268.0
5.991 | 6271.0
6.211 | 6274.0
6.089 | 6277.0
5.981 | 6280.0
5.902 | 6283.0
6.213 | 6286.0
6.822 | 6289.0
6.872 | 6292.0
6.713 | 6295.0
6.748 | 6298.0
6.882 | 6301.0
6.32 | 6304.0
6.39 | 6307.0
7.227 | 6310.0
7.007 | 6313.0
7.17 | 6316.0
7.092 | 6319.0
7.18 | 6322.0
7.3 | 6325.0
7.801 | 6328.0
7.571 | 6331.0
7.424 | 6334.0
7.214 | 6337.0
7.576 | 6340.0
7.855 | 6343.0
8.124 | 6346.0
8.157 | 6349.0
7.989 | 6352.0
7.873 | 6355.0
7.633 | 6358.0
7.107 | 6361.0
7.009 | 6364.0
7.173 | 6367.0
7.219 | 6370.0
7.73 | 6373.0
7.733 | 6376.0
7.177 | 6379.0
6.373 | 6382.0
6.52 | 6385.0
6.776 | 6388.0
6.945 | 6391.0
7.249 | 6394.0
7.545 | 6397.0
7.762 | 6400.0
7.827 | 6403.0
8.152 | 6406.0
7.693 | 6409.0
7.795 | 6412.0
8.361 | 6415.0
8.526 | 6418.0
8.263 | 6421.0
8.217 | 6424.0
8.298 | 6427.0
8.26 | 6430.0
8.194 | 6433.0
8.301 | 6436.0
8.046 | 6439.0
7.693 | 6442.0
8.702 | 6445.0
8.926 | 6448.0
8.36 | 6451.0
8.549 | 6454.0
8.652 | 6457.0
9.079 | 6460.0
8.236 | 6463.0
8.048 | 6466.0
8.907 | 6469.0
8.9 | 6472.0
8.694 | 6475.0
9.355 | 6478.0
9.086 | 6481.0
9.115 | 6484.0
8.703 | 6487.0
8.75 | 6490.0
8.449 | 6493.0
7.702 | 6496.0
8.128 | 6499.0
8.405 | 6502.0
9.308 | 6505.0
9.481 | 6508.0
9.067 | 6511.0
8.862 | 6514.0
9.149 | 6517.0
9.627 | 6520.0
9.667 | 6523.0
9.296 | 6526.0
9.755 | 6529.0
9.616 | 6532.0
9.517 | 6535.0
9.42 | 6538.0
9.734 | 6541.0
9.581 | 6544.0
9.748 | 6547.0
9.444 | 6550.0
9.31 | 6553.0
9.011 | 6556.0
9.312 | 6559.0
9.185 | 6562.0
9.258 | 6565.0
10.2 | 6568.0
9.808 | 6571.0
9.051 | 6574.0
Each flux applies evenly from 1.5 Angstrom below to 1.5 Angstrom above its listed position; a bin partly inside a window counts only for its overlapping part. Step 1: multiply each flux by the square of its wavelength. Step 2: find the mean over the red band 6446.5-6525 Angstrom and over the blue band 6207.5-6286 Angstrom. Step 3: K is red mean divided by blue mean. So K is 1.70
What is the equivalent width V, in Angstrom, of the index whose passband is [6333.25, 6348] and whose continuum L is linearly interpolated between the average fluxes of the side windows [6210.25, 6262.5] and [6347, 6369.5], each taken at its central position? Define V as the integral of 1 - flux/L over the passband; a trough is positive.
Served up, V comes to -0.9 Angstrom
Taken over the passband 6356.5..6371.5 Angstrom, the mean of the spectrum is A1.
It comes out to 7.23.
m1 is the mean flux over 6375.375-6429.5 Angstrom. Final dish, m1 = 7.63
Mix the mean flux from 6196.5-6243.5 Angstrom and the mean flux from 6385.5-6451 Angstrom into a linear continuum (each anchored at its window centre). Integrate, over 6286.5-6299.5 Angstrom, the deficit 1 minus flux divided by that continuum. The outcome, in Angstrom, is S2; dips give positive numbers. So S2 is -0.8 Angstrom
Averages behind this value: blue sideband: 5.38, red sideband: 7.96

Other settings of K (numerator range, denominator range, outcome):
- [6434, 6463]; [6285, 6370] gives 1.21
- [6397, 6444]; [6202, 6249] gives 1.61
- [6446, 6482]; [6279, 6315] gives 1.39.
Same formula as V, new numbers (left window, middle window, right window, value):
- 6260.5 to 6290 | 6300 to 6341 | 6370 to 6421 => -2.96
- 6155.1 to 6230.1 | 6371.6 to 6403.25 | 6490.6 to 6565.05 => 2.19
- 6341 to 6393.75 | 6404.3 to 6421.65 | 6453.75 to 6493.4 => -0.32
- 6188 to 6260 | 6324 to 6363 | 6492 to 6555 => -3.95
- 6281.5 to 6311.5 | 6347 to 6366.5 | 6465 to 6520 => -0.90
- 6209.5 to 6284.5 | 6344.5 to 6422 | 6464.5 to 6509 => -2.12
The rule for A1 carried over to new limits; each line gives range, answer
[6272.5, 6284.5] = 6.05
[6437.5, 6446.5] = 8.15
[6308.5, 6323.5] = 7.14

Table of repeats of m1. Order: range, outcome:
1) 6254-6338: 6.64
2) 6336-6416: 7.5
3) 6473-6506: 8.69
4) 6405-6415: 7.94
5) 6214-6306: 5.8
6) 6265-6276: 6.19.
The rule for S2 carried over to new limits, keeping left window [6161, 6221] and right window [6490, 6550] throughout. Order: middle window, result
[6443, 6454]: -0.22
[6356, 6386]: 1.71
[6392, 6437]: 0.39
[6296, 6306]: 0.38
